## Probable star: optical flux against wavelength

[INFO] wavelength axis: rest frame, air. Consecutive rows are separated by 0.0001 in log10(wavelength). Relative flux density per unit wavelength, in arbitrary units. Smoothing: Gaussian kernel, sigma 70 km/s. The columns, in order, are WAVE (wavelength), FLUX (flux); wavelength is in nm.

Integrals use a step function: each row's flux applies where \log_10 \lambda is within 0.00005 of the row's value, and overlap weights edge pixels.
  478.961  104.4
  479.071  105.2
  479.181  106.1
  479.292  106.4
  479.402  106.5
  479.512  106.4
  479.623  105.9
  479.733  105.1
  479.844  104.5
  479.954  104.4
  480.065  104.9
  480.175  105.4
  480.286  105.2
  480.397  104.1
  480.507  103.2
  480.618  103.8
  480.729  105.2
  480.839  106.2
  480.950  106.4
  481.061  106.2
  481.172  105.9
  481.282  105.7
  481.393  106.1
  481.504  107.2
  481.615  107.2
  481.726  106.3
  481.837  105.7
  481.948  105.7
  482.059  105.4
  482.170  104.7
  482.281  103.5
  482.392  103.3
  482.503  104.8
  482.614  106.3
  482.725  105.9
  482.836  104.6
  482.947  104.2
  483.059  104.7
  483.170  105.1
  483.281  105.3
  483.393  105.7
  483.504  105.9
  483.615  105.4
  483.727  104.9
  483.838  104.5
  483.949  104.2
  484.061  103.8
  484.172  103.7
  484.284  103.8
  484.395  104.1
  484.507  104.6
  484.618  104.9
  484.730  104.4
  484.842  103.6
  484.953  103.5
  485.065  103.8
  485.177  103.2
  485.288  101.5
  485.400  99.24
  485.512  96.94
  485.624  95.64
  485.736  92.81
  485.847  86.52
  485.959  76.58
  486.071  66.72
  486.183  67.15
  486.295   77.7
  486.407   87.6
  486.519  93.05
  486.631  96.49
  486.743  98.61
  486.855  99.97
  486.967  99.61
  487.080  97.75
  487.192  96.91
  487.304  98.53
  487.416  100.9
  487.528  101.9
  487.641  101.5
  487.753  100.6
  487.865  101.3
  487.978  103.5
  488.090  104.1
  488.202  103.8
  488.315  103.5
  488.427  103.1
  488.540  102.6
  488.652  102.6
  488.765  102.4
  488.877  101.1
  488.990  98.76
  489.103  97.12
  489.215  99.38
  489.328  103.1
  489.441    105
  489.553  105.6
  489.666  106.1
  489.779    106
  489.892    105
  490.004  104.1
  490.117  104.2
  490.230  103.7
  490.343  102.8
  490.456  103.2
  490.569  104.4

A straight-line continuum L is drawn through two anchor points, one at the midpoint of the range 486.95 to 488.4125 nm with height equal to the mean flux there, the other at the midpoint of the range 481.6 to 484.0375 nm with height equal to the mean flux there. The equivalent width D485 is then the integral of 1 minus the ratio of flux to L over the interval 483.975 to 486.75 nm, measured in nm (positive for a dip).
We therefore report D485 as 0.21 nm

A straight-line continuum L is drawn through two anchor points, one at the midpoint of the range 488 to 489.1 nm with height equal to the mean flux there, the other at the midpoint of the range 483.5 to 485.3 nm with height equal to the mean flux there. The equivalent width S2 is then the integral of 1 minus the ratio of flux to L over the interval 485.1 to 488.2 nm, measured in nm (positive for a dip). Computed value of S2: 0.26 nm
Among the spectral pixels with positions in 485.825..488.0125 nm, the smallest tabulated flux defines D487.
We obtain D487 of 66.72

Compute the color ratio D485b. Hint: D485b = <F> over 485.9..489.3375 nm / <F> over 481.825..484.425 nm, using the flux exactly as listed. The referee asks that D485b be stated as 0.92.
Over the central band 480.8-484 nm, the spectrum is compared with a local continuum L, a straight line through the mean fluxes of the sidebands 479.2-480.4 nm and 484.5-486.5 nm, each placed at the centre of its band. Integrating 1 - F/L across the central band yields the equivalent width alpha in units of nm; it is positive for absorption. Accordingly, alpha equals -0.19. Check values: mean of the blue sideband 105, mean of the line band 105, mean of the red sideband 92.9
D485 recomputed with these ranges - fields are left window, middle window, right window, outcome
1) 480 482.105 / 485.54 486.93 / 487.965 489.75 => 0.22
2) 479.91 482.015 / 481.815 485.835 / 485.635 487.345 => -0.26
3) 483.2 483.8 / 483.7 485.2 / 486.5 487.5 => -0.01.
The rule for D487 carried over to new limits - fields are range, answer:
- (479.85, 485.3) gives 101.5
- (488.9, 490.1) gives 97.12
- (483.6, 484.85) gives 103.6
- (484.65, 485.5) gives 99.24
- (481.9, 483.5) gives 103.3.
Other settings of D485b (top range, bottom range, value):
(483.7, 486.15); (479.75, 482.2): 0.93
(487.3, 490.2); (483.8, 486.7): 1.07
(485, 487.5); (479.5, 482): 0.88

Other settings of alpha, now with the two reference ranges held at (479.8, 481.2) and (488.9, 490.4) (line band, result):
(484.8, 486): 0.08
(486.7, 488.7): 0.04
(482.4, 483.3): 0.00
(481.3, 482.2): -0.01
